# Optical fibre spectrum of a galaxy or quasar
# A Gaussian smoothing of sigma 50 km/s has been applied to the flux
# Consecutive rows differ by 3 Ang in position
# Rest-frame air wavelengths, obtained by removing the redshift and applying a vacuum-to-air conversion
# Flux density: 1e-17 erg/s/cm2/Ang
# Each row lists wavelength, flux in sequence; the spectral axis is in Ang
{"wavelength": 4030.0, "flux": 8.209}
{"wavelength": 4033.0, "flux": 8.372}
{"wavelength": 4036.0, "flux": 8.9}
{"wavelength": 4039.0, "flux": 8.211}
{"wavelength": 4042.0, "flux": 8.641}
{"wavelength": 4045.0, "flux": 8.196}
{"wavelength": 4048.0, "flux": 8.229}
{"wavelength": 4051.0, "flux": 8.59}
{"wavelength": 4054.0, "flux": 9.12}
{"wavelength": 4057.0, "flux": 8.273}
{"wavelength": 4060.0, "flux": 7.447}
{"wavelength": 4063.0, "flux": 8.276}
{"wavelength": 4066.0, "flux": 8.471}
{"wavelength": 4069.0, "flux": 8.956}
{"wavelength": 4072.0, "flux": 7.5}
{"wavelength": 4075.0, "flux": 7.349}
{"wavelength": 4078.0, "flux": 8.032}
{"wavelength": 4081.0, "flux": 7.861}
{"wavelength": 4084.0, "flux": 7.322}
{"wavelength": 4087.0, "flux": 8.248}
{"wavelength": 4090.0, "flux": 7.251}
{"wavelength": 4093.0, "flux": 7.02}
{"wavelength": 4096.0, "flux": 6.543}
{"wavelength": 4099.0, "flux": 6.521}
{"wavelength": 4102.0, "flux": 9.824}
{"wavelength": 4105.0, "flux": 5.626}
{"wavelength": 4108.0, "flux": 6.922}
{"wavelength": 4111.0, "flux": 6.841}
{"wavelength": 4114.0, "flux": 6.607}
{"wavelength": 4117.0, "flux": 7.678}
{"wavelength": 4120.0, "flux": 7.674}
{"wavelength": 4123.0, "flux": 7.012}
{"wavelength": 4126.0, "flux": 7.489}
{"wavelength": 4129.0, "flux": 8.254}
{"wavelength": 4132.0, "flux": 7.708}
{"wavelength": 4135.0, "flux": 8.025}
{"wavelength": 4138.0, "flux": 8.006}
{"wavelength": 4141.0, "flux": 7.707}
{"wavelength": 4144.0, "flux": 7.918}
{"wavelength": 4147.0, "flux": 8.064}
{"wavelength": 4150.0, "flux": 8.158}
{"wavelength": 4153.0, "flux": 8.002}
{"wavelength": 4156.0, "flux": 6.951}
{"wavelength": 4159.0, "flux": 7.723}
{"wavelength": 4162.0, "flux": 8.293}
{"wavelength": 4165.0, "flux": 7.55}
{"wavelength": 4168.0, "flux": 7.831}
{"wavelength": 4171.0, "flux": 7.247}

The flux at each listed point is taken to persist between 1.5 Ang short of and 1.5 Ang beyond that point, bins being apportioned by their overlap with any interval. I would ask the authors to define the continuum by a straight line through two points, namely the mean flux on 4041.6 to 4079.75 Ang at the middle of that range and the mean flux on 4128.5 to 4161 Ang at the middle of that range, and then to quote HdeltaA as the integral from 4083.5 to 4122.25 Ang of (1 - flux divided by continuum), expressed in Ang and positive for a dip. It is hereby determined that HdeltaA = 3.9 Ang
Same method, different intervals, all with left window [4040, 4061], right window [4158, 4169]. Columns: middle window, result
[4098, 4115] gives 2.16 Ang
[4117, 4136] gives 0.81 Ang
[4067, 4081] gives 0.51 Ang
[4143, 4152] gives -0.14 Ang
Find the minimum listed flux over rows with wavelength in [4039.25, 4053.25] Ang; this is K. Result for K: 8.196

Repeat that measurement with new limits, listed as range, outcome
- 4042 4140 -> 5.626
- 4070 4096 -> 6.543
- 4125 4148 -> 7.489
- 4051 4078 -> 7.349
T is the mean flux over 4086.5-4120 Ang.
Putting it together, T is 7.18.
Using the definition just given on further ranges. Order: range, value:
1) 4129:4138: 7.95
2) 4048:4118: 7.68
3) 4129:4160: 7.85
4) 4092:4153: 7.5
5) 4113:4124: 7.28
